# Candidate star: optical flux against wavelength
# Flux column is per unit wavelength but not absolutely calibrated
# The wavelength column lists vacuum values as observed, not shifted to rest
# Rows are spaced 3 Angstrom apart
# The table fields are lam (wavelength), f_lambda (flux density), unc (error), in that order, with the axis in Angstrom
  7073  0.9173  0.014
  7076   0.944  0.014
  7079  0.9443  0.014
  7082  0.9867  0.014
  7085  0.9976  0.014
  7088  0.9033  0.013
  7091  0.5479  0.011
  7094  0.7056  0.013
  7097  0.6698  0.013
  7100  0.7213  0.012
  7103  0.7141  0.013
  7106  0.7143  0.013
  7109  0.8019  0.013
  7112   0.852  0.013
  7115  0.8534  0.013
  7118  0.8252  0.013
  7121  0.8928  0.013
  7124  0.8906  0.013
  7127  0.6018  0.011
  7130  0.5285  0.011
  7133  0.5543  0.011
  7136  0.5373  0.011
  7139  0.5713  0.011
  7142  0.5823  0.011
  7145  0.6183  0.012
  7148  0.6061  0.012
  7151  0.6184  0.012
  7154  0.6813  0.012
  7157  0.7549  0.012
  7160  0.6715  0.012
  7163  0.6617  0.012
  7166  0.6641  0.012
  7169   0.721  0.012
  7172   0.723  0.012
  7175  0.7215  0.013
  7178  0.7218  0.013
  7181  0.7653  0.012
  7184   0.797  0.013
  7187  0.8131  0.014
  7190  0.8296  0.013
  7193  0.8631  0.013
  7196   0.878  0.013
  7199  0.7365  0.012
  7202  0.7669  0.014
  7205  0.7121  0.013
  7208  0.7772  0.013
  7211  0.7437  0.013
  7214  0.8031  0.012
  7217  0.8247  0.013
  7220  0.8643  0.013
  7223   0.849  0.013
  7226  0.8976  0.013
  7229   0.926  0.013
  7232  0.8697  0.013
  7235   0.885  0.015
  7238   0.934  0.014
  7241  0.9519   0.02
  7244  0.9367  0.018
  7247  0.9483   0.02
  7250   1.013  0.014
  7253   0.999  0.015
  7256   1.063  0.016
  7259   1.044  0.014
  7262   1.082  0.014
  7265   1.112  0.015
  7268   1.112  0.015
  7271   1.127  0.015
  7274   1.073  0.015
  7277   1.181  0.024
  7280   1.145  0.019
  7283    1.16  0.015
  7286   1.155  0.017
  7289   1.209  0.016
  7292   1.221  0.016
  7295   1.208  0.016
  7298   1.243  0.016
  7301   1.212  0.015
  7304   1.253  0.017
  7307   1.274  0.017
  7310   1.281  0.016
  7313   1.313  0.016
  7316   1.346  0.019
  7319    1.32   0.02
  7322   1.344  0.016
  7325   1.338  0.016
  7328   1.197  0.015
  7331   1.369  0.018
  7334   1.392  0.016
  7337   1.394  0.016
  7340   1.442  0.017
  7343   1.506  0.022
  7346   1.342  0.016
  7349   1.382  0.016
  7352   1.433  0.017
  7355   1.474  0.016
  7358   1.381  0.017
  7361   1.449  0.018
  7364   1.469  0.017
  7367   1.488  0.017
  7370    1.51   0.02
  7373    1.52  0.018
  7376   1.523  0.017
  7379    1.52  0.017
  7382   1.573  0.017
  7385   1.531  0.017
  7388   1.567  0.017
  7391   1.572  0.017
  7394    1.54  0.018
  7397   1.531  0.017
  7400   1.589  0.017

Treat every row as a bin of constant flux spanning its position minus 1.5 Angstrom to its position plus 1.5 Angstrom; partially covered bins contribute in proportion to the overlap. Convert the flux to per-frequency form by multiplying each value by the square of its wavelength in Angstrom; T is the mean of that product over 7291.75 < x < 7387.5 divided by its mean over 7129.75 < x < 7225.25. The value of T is 2.0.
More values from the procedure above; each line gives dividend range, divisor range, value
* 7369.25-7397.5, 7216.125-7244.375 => 1.80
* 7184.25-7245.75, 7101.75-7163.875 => 1.25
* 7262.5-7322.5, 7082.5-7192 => 1.75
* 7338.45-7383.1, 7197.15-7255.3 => 1.75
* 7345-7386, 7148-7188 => 2.19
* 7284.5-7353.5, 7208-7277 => 1.40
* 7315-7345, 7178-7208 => 1.79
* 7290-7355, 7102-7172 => 2.02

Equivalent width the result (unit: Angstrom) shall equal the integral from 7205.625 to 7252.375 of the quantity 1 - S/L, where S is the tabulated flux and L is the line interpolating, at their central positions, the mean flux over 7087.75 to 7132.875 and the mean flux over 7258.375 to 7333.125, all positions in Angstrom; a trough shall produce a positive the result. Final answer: 7.4 Angstrom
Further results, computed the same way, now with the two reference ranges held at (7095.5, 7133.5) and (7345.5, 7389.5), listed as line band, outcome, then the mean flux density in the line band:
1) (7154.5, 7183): 6.0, 0.712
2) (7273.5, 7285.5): 0.8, 1.15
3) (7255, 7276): 1.7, 1.09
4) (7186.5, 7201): 2.3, 0.823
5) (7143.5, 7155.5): 3.1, 0.631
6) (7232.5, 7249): 2.7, 0.93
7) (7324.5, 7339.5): 0.4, 1.34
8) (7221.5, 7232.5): 1.9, 0.887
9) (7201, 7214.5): 3.4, 0.757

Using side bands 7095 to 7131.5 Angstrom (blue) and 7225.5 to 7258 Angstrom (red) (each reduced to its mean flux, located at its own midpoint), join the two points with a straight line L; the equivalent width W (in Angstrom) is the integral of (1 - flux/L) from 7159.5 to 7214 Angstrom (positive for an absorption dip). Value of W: 7.0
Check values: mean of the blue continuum 0.755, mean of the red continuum 0.951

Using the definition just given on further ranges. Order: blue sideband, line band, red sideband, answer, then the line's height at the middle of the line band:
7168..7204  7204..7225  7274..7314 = 2.2 Angstrom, 0.893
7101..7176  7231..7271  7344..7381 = 2.9 Angstrom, 1.08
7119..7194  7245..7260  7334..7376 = 0.7 Angstrom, 1.06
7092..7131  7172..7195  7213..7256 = 1.7 Angstrom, 0.847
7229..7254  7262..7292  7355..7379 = -1.4 Angstrom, 1.09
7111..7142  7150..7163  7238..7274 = 1.6 Angstrom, 0.779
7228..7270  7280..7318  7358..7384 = -1.1 Angstrom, 1.2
